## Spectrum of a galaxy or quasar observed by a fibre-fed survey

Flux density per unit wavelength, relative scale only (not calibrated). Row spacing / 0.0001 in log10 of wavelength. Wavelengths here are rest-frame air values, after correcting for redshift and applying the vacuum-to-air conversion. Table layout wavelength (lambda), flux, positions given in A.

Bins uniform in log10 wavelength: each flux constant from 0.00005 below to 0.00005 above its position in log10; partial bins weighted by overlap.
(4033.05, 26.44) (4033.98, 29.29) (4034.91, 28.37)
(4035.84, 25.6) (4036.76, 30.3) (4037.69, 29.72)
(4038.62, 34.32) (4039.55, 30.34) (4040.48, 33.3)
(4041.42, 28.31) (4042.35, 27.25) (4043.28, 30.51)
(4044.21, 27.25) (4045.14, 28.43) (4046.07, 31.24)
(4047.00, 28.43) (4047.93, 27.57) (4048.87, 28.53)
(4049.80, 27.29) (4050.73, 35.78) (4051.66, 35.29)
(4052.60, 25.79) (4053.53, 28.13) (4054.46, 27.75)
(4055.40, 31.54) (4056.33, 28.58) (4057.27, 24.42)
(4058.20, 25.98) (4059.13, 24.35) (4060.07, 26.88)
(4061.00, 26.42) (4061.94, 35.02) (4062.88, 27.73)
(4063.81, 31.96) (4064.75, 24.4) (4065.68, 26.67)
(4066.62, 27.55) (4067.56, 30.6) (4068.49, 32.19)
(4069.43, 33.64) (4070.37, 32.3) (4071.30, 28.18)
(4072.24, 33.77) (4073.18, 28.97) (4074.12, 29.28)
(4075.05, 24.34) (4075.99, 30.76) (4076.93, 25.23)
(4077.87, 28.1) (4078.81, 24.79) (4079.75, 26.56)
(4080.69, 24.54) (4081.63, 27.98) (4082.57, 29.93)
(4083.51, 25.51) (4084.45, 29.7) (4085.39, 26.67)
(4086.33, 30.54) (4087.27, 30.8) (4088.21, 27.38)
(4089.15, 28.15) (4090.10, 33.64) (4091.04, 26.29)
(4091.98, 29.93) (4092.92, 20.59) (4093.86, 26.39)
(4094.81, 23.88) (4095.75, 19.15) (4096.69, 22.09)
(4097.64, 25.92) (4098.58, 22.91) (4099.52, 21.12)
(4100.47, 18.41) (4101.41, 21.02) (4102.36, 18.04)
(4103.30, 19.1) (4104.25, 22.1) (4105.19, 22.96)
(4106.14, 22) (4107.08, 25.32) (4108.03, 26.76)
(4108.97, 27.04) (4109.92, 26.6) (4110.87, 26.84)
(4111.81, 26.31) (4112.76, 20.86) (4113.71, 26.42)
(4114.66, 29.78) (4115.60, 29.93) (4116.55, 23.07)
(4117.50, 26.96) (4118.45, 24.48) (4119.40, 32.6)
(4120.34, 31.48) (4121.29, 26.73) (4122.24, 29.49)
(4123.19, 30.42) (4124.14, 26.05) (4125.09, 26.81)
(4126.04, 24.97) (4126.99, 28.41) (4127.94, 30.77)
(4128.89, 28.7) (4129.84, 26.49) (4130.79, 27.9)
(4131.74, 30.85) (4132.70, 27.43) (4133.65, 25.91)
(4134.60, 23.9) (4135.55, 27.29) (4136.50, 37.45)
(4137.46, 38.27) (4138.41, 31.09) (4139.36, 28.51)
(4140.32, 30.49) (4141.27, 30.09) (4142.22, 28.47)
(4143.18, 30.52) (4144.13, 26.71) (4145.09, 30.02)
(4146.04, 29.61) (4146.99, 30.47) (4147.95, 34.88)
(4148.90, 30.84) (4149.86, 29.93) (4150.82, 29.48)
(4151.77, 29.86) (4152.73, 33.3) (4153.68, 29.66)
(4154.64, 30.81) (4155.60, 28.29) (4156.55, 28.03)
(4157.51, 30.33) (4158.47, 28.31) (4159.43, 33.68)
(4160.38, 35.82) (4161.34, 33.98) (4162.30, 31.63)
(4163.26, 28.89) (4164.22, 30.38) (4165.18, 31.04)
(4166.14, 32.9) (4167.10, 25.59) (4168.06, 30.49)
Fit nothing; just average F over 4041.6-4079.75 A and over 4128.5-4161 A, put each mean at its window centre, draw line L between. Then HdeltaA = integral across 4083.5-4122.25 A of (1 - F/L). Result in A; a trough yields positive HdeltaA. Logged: 5.1 A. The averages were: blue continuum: 28.8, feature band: 25.6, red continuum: 30.1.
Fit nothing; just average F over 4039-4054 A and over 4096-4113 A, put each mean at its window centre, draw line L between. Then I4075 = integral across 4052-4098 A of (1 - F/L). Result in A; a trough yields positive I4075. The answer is -2.5 A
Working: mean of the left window 29.6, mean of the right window 23.1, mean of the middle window 27.8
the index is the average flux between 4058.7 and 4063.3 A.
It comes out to 28.1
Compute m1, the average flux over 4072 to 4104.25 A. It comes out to 25.8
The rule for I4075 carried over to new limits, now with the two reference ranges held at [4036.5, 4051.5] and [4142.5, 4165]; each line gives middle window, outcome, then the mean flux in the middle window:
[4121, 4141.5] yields 1.0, 29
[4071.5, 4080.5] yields 0.7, 27.9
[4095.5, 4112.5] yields 4.1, 23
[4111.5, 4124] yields 1.2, 27.5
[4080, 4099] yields 2.3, 26.6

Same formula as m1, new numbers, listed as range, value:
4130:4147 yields 29.6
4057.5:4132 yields 26.9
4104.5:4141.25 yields 27.8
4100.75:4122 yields 25.3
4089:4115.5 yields 24.3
